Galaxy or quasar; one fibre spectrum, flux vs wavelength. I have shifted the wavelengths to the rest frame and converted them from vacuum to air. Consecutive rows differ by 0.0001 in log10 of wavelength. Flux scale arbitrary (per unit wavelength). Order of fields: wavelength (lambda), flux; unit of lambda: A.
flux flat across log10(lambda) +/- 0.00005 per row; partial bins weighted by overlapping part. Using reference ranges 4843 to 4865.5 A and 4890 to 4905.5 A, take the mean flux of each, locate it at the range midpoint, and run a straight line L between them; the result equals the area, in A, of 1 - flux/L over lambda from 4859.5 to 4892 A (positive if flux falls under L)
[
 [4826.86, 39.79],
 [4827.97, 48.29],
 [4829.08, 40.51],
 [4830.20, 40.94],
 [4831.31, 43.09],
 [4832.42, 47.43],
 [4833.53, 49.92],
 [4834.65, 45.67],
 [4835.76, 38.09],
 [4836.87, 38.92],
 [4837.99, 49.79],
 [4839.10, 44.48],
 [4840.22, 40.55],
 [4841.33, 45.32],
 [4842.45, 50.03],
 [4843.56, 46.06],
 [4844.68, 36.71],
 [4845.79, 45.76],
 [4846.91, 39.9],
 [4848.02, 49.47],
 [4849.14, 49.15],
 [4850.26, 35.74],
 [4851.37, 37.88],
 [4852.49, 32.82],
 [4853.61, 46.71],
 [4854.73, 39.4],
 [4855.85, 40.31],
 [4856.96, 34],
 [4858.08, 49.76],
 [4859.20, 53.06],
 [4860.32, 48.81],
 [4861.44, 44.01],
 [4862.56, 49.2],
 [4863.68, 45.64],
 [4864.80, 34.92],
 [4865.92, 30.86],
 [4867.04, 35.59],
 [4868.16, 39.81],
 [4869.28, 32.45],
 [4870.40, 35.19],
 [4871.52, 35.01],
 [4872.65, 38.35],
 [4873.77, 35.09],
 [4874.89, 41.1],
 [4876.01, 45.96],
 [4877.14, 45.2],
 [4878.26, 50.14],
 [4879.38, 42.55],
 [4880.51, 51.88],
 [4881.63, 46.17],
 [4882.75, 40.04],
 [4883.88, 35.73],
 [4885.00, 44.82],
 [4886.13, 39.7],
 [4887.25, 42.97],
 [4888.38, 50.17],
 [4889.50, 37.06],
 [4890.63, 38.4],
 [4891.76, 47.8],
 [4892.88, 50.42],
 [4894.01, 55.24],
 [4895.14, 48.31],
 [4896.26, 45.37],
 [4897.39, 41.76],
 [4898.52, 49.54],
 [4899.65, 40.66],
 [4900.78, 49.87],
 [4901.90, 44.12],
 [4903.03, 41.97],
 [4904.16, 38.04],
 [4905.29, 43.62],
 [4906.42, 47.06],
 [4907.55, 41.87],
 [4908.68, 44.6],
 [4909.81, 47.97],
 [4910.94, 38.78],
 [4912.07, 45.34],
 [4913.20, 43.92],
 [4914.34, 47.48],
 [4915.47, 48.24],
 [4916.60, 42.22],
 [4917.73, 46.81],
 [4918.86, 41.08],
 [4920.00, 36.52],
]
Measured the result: 1.9 A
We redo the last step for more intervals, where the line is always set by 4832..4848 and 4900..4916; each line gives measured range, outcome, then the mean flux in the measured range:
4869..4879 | 1.0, 40.1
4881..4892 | 0.5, 42.2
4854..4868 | 0.7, 42.1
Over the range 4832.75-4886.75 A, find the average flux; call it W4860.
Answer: 42.3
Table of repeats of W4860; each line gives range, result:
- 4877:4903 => 45.1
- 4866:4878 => 38.4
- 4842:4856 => 42.3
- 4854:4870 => 41.3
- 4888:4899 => 46.3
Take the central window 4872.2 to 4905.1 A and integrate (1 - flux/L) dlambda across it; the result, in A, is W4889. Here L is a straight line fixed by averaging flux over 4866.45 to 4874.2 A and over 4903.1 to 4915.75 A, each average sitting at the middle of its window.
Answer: -3.7 A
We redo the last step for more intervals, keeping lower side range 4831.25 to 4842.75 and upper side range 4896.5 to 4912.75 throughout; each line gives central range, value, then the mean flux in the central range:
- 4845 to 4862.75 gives 0.5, 43.3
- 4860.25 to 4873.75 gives 1.8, 38.6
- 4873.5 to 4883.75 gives 0.0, 44.1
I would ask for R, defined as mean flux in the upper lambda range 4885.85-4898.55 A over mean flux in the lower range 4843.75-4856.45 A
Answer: 1.10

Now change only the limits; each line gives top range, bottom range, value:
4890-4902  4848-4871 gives 1.14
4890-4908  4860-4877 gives 1.15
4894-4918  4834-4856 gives 1.05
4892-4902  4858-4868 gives 1.10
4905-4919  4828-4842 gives 1.02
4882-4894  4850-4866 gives 1.03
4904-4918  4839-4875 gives 1.08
